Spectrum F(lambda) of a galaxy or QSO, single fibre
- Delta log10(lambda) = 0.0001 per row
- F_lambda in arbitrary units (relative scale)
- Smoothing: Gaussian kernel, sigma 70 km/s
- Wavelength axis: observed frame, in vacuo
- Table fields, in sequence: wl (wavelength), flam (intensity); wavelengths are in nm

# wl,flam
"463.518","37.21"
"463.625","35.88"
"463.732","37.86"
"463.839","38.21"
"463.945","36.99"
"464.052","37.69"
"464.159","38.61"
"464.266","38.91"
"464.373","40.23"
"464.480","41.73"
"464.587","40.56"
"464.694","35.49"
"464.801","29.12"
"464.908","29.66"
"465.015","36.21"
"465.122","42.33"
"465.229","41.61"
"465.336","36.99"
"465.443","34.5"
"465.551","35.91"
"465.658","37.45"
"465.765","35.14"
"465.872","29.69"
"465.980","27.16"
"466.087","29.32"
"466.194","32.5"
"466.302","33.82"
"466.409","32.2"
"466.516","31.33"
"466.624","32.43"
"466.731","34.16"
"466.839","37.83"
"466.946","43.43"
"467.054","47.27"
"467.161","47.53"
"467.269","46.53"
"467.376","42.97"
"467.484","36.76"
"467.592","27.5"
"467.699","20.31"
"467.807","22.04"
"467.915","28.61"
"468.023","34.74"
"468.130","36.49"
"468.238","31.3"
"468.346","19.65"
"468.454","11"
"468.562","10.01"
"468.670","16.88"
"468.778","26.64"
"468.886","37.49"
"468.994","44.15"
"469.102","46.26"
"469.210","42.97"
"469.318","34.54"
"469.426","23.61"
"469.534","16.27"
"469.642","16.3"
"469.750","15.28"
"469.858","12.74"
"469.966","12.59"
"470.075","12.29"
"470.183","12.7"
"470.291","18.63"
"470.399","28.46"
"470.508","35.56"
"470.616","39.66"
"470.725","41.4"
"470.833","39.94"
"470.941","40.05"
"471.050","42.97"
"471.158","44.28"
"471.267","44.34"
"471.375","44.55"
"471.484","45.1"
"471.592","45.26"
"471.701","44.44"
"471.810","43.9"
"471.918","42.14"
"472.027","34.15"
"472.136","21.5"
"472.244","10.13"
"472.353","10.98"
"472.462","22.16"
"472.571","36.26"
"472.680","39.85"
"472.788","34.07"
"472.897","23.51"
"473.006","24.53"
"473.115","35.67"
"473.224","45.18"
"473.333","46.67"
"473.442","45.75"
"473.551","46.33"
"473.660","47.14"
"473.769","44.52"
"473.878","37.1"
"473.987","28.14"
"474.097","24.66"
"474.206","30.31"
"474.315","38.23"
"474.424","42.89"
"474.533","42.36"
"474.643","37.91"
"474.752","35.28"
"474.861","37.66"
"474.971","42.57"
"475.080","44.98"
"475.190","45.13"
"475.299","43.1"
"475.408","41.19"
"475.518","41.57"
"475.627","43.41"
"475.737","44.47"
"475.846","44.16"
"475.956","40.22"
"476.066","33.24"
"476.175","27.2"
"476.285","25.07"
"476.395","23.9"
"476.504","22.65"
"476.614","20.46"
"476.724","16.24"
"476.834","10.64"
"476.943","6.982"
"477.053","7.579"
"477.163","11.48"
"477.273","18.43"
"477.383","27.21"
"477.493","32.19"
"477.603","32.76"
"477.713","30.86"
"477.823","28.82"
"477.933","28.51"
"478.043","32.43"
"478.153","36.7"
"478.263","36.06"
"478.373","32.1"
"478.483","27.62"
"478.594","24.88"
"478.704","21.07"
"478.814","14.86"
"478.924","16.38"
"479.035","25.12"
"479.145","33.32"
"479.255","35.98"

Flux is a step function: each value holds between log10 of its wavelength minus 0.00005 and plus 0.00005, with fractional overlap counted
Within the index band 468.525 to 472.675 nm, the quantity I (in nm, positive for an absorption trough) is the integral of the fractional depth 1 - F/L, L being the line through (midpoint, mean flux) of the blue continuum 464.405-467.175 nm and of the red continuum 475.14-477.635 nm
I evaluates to 0.23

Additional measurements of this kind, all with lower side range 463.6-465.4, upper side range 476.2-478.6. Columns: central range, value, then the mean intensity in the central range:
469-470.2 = 0.33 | 23.5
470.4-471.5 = -0.36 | 41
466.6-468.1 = -0.06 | 36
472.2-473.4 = -0.06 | 30.2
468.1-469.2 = 0.16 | 28.4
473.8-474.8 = -0.29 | 35.4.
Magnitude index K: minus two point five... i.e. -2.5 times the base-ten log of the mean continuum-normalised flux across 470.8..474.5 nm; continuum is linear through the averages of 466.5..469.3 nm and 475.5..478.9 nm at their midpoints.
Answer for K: -0.22 mag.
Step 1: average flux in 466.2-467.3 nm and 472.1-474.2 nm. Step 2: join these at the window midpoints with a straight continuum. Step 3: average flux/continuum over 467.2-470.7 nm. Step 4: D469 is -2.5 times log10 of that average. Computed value 0.32 mag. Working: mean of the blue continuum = 38.2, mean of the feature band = 27.1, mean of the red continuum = 32.9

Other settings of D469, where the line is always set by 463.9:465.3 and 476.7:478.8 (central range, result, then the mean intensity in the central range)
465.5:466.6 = 0.12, 32.4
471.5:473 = -0.06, 31.5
